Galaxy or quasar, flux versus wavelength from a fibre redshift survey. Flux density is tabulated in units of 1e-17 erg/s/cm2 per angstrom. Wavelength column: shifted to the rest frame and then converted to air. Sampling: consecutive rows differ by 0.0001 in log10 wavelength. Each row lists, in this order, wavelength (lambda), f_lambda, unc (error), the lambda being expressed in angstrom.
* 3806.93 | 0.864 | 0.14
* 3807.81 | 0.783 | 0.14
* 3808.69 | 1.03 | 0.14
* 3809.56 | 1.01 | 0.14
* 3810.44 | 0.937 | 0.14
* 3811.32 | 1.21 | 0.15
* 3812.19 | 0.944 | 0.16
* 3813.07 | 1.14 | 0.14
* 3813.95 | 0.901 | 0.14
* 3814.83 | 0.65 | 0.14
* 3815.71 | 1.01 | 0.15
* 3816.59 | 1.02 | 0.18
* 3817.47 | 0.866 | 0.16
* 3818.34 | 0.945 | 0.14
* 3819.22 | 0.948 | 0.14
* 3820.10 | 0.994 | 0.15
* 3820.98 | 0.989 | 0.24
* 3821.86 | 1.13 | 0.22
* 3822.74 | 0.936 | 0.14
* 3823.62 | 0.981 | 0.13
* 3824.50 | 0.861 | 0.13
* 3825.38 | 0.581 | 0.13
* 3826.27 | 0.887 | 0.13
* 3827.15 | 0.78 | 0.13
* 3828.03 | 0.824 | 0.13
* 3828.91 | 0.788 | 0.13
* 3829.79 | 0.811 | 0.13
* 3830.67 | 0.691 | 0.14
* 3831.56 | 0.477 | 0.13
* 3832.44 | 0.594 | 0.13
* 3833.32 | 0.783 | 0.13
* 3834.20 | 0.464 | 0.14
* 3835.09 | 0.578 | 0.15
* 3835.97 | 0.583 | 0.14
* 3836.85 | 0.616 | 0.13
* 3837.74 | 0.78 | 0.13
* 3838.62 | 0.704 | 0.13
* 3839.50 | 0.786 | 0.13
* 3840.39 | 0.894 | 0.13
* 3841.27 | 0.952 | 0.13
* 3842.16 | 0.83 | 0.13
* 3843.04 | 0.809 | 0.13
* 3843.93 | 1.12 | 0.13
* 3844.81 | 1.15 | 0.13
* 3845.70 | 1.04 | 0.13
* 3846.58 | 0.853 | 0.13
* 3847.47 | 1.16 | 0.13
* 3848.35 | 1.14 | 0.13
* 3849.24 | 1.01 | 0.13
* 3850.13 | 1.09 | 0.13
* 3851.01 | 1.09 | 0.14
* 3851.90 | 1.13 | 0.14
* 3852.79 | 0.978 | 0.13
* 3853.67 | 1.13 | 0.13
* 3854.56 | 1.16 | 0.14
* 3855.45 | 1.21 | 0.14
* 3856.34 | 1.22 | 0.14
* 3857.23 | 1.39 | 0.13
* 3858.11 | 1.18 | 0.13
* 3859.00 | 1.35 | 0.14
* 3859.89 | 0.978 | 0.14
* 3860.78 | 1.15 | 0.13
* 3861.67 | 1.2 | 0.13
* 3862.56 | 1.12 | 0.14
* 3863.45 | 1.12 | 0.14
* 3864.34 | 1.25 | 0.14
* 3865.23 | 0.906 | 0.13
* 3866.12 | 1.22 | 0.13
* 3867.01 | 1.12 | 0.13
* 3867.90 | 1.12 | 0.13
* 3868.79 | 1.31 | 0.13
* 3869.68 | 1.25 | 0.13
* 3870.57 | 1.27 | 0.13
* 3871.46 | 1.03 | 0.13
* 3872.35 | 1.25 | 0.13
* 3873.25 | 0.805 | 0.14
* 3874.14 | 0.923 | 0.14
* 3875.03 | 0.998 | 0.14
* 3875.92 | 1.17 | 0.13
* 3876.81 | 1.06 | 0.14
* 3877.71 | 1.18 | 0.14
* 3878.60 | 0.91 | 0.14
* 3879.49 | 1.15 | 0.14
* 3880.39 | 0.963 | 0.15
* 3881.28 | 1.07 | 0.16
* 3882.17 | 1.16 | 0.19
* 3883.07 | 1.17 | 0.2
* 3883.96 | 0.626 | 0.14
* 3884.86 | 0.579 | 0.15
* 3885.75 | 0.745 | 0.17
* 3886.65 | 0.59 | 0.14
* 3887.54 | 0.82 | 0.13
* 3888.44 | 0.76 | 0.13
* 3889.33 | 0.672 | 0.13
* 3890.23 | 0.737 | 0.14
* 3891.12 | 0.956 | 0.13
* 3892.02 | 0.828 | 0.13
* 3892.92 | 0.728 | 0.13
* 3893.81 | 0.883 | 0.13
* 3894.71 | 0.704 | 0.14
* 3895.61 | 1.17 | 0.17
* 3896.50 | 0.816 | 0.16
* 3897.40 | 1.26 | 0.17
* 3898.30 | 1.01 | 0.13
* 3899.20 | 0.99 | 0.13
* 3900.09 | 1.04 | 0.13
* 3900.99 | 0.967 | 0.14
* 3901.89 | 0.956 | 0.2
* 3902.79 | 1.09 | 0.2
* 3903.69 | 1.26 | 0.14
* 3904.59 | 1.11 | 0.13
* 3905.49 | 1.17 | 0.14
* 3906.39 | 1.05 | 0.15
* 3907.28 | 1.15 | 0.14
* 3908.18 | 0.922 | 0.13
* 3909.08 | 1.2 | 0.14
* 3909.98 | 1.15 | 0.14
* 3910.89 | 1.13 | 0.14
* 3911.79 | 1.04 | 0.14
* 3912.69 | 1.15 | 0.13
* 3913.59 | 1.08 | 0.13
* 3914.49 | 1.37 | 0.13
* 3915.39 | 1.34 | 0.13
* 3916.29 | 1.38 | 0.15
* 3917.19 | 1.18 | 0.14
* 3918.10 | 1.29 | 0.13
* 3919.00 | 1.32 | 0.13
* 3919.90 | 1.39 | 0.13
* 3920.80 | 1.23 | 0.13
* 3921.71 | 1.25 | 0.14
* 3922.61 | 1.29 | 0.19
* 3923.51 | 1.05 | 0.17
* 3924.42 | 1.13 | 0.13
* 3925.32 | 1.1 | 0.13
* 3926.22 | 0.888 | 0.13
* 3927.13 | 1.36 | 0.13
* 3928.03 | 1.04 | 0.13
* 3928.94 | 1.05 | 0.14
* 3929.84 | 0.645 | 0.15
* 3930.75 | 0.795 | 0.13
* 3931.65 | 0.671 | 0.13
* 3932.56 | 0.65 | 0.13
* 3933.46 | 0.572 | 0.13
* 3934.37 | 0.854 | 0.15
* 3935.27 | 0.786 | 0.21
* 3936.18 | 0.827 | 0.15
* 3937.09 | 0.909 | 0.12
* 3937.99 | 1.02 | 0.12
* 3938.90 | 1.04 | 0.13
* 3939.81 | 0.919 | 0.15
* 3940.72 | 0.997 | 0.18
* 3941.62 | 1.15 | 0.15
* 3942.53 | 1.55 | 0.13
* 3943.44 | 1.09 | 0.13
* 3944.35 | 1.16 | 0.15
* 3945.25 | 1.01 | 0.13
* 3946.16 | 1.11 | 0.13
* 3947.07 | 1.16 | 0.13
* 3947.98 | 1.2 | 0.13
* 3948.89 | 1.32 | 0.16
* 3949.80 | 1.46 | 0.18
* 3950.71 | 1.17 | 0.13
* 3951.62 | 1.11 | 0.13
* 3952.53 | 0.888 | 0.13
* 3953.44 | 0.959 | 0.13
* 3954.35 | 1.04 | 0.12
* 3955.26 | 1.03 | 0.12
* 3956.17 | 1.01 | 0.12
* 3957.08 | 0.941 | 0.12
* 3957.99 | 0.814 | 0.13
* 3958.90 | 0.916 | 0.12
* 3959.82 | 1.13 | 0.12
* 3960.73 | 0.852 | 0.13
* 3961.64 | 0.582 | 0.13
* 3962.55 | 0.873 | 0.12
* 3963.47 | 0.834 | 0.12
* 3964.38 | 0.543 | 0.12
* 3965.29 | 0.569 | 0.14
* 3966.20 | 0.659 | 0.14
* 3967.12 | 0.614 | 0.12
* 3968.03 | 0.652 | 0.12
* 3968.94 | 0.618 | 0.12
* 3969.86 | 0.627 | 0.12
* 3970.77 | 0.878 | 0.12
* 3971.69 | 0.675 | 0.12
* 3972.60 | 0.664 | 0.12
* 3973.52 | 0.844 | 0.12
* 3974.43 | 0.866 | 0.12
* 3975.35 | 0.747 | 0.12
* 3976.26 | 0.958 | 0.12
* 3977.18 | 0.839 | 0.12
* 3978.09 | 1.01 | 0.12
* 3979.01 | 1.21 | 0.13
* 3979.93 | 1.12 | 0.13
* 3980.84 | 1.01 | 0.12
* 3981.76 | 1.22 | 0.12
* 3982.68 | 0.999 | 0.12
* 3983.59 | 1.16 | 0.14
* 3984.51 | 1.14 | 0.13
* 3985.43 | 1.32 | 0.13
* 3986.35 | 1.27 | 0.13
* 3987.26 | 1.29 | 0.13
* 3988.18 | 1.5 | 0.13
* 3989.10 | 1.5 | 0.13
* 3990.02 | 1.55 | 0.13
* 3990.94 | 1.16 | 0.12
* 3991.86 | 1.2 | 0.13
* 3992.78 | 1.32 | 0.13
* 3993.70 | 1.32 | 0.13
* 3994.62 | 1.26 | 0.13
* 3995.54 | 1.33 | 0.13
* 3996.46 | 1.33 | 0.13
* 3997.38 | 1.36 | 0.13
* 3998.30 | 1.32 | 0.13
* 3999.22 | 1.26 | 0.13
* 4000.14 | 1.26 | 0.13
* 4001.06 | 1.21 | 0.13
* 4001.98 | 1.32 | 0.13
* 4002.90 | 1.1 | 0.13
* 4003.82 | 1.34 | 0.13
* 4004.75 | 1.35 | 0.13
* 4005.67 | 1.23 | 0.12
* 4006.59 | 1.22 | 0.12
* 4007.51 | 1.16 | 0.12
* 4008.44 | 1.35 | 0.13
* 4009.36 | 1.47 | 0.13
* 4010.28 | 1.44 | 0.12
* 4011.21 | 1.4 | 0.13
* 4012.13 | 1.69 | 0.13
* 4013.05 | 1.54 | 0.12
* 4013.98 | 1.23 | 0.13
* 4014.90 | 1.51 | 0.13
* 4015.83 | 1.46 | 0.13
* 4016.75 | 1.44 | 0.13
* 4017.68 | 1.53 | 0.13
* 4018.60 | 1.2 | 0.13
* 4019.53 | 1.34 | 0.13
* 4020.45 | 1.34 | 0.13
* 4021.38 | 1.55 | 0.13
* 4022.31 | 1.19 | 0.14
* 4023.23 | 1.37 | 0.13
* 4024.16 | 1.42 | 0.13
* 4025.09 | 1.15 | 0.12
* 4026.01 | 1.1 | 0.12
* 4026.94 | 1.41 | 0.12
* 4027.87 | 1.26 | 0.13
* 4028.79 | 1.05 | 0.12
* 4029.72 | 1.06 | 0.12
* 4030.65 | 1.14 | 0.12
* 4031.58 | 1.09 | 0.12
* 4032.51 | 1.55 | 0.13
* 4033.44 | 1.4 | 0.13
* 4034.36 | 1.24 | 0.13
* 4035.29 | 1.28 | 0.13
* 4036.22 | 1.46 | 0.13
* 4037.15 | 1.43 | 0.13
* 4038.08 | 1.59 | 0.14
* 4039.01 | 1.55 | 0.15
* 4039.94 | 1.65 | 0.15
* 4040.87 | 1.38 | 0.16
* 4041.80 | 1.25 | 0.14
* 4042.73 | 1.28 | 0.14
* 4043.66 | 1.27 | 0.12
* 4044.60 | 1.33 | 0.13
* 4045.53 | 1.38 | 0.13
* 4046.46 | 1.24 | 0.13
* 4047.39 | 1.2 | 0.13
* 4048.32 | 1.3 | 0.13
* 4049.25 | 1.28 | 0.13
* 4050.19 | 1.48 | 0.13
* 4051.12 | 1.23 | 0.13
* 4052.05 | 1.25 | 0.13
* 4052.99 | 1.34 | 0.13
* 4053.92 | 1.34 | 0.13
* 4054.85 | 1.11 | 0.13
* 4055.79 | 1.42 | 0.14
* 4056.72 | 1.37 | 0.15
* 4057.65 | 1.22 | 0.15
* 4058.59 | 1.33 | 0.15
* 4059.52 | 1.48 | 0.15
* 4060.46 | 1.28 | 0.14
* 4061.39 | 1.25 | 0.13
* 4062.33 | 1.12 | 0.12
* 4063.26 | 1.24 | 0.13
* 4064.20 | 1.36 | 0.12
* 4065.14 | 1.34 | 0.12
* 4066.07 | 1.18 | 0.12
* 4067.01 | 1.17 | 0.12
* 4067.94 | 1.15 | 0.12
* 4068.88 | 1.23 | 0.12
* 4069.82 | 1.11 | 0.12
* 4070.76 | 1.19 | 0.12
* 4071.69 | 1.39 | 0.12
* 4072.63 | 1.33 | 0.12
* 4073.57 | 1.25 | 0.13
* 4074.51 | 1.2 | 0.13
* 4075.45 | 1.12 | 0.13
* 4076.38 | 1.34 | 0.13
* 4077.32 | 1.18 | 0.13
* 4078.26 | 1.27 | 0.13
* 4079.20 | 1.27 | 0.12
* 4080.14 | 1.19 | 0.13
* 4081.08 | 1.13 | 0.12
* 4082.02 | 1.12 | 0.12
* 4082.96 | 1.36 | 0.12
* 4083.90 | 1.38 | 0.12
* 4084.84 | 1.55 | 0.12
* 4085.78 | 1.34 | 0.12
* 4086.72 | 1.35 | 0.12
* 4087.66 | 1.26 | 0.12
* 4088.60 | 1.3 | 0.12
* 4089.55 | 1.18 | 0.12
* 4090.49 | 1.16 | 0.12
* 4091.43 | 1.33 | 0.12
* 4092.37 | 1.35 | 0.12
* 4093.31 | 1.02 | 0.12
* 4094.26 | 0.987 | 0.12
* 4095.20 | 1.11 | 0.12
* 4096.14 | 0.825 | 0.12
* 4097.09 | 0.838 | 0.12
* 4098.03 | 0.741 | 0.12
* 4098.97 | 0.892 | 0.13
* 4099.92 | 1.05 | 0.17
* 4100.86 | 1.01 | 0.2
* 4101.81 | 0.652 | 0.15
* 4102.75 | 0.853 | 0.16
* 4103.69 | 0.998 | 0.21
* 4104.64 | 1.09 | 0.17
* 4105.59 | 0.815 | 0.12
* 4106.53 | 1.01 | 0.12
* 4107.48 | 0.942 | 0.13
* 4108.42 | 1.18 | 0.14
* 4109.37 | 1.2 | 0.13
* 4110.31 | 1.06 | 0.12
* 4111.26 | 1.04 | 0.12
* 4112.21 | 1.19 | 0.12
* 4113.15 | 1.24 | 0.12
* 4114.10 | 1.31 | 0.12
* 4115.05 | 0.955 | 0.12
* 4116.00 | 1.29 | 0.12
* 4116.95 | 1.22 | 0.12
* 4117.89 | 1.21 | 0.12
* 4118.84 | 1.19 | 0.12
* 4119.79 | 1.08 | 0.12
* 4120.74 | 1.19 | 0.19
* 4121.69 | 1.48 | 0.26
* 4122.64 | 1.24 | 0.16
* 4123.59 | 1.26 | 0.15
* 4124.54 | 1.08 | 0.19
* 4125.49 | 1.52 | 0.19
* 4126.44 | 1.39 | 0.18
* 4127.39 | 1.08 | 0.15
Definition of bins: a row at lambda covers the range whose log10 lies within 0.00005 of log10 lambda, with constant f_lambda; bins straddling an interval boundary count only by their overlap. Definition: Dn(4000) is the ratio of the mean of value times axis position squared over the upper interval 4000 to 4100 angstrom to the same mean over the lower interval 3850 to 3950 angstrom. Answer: 1.30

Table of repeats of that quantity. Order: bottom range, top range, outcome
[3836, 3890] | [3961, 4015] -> 1.17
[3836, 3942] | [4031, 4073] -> 1.39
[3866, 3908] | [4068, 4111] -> 1.27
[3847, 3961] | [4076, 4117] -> 1.17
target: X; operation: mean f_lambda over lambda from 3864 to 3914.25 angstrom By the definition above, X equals 1.01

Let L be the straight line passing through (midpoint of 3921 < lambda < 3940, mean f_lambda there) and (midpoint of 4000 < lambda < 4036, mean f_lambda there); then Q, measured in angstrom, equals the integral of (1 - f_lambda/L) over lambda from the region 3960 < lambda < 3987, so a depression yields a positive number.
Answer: 6.09 angstrom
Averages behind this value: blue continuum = 0.949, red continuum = 1.32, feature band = 0.881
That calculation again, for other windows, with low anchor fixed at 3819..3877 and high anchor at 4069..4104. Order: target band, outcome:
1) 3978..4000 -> -3.6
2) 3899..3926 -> -3.4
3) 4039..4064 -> -4.1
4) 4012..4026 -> -3.5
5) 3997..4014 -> -3.7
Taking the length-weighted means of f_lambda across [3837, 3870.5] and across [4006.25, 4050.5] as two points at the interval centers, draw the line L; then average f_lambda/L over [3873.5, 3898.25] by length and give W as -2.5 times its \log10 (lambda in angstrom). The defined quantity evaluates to 0.227 mag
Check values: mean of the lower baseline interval 1.08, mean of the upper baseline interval 1.35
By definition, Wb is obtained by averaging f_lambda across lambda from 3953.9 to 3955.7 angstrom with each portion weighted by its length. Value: 1.04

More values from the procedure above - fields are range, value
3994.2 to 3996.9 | 1.31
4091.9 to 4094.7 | 1.12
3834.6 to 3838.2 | 0.637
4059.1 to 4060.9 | 1.37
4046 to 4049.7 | 1.26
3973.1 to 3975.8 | 0.819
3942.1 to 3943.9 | 1.31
